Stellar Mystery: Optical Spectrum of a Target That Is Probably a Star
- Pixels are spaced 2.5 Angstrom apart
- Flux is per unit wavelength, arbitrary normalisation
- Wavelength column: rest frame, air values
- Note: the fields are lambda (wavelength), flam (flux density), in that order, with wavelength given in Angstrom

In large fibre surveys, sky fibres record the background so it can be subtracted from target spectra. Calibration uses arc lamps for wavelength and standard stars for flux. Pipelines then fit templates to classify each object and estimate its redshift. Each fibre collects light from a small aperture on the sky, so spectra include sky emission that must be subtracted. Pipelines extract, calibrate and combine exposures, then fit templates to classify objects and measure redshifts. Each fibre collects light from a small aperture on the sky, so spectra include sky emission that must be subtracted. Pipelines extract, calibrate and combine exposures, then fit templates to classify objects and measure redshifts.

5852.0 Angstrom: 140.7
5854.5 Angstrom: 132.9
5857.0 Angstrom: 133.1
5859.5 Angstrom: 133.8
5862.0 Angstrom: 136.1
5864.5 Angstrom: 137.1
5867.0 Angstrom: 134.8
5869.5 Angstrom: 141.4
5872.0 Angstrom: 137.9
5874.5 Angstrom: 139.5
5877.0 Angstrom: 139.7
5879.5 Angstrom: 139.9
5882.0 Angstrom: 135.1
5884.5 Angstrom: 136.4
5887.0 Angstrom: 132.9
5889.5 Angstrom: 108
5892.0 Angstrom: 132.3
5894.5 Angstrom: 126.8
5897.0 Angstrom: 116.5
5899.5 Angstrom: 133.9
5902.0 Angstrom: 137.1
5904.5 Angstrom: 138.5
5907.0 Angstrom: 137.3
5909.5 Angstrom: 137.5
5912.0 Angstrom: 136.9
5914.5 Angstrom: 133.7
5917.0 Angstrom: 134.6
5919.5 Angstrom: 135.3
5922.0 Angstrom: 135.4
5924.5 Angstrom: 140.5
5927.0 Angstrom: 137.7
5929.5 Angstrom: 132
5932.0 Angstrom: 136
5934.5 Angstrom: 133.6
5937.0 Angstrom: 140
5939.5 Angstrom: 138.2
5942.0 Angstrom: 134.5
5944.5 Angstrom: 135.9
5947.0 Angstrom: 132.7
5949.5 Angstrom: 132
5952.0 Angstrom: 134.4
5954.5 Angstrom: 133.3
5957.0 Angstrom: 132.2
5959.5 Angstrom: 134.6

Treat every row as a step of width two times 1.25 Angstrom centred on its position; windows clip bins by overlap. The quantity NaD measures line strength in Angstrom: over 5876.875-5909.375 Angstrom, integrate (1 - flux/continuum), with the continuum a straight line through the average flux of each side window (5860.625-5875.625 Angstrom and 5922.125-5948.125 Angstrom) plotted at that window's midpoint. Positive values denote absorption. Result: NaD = 1.3 Angstrom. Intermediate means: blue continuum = 138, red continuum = 136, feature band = 132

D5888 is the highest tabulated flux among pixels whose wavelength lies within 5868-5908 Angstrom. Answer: 141.4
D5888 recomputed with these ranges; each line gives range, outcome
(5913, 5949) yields 140.5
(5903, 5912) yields 138.5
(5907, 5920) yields 137.5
